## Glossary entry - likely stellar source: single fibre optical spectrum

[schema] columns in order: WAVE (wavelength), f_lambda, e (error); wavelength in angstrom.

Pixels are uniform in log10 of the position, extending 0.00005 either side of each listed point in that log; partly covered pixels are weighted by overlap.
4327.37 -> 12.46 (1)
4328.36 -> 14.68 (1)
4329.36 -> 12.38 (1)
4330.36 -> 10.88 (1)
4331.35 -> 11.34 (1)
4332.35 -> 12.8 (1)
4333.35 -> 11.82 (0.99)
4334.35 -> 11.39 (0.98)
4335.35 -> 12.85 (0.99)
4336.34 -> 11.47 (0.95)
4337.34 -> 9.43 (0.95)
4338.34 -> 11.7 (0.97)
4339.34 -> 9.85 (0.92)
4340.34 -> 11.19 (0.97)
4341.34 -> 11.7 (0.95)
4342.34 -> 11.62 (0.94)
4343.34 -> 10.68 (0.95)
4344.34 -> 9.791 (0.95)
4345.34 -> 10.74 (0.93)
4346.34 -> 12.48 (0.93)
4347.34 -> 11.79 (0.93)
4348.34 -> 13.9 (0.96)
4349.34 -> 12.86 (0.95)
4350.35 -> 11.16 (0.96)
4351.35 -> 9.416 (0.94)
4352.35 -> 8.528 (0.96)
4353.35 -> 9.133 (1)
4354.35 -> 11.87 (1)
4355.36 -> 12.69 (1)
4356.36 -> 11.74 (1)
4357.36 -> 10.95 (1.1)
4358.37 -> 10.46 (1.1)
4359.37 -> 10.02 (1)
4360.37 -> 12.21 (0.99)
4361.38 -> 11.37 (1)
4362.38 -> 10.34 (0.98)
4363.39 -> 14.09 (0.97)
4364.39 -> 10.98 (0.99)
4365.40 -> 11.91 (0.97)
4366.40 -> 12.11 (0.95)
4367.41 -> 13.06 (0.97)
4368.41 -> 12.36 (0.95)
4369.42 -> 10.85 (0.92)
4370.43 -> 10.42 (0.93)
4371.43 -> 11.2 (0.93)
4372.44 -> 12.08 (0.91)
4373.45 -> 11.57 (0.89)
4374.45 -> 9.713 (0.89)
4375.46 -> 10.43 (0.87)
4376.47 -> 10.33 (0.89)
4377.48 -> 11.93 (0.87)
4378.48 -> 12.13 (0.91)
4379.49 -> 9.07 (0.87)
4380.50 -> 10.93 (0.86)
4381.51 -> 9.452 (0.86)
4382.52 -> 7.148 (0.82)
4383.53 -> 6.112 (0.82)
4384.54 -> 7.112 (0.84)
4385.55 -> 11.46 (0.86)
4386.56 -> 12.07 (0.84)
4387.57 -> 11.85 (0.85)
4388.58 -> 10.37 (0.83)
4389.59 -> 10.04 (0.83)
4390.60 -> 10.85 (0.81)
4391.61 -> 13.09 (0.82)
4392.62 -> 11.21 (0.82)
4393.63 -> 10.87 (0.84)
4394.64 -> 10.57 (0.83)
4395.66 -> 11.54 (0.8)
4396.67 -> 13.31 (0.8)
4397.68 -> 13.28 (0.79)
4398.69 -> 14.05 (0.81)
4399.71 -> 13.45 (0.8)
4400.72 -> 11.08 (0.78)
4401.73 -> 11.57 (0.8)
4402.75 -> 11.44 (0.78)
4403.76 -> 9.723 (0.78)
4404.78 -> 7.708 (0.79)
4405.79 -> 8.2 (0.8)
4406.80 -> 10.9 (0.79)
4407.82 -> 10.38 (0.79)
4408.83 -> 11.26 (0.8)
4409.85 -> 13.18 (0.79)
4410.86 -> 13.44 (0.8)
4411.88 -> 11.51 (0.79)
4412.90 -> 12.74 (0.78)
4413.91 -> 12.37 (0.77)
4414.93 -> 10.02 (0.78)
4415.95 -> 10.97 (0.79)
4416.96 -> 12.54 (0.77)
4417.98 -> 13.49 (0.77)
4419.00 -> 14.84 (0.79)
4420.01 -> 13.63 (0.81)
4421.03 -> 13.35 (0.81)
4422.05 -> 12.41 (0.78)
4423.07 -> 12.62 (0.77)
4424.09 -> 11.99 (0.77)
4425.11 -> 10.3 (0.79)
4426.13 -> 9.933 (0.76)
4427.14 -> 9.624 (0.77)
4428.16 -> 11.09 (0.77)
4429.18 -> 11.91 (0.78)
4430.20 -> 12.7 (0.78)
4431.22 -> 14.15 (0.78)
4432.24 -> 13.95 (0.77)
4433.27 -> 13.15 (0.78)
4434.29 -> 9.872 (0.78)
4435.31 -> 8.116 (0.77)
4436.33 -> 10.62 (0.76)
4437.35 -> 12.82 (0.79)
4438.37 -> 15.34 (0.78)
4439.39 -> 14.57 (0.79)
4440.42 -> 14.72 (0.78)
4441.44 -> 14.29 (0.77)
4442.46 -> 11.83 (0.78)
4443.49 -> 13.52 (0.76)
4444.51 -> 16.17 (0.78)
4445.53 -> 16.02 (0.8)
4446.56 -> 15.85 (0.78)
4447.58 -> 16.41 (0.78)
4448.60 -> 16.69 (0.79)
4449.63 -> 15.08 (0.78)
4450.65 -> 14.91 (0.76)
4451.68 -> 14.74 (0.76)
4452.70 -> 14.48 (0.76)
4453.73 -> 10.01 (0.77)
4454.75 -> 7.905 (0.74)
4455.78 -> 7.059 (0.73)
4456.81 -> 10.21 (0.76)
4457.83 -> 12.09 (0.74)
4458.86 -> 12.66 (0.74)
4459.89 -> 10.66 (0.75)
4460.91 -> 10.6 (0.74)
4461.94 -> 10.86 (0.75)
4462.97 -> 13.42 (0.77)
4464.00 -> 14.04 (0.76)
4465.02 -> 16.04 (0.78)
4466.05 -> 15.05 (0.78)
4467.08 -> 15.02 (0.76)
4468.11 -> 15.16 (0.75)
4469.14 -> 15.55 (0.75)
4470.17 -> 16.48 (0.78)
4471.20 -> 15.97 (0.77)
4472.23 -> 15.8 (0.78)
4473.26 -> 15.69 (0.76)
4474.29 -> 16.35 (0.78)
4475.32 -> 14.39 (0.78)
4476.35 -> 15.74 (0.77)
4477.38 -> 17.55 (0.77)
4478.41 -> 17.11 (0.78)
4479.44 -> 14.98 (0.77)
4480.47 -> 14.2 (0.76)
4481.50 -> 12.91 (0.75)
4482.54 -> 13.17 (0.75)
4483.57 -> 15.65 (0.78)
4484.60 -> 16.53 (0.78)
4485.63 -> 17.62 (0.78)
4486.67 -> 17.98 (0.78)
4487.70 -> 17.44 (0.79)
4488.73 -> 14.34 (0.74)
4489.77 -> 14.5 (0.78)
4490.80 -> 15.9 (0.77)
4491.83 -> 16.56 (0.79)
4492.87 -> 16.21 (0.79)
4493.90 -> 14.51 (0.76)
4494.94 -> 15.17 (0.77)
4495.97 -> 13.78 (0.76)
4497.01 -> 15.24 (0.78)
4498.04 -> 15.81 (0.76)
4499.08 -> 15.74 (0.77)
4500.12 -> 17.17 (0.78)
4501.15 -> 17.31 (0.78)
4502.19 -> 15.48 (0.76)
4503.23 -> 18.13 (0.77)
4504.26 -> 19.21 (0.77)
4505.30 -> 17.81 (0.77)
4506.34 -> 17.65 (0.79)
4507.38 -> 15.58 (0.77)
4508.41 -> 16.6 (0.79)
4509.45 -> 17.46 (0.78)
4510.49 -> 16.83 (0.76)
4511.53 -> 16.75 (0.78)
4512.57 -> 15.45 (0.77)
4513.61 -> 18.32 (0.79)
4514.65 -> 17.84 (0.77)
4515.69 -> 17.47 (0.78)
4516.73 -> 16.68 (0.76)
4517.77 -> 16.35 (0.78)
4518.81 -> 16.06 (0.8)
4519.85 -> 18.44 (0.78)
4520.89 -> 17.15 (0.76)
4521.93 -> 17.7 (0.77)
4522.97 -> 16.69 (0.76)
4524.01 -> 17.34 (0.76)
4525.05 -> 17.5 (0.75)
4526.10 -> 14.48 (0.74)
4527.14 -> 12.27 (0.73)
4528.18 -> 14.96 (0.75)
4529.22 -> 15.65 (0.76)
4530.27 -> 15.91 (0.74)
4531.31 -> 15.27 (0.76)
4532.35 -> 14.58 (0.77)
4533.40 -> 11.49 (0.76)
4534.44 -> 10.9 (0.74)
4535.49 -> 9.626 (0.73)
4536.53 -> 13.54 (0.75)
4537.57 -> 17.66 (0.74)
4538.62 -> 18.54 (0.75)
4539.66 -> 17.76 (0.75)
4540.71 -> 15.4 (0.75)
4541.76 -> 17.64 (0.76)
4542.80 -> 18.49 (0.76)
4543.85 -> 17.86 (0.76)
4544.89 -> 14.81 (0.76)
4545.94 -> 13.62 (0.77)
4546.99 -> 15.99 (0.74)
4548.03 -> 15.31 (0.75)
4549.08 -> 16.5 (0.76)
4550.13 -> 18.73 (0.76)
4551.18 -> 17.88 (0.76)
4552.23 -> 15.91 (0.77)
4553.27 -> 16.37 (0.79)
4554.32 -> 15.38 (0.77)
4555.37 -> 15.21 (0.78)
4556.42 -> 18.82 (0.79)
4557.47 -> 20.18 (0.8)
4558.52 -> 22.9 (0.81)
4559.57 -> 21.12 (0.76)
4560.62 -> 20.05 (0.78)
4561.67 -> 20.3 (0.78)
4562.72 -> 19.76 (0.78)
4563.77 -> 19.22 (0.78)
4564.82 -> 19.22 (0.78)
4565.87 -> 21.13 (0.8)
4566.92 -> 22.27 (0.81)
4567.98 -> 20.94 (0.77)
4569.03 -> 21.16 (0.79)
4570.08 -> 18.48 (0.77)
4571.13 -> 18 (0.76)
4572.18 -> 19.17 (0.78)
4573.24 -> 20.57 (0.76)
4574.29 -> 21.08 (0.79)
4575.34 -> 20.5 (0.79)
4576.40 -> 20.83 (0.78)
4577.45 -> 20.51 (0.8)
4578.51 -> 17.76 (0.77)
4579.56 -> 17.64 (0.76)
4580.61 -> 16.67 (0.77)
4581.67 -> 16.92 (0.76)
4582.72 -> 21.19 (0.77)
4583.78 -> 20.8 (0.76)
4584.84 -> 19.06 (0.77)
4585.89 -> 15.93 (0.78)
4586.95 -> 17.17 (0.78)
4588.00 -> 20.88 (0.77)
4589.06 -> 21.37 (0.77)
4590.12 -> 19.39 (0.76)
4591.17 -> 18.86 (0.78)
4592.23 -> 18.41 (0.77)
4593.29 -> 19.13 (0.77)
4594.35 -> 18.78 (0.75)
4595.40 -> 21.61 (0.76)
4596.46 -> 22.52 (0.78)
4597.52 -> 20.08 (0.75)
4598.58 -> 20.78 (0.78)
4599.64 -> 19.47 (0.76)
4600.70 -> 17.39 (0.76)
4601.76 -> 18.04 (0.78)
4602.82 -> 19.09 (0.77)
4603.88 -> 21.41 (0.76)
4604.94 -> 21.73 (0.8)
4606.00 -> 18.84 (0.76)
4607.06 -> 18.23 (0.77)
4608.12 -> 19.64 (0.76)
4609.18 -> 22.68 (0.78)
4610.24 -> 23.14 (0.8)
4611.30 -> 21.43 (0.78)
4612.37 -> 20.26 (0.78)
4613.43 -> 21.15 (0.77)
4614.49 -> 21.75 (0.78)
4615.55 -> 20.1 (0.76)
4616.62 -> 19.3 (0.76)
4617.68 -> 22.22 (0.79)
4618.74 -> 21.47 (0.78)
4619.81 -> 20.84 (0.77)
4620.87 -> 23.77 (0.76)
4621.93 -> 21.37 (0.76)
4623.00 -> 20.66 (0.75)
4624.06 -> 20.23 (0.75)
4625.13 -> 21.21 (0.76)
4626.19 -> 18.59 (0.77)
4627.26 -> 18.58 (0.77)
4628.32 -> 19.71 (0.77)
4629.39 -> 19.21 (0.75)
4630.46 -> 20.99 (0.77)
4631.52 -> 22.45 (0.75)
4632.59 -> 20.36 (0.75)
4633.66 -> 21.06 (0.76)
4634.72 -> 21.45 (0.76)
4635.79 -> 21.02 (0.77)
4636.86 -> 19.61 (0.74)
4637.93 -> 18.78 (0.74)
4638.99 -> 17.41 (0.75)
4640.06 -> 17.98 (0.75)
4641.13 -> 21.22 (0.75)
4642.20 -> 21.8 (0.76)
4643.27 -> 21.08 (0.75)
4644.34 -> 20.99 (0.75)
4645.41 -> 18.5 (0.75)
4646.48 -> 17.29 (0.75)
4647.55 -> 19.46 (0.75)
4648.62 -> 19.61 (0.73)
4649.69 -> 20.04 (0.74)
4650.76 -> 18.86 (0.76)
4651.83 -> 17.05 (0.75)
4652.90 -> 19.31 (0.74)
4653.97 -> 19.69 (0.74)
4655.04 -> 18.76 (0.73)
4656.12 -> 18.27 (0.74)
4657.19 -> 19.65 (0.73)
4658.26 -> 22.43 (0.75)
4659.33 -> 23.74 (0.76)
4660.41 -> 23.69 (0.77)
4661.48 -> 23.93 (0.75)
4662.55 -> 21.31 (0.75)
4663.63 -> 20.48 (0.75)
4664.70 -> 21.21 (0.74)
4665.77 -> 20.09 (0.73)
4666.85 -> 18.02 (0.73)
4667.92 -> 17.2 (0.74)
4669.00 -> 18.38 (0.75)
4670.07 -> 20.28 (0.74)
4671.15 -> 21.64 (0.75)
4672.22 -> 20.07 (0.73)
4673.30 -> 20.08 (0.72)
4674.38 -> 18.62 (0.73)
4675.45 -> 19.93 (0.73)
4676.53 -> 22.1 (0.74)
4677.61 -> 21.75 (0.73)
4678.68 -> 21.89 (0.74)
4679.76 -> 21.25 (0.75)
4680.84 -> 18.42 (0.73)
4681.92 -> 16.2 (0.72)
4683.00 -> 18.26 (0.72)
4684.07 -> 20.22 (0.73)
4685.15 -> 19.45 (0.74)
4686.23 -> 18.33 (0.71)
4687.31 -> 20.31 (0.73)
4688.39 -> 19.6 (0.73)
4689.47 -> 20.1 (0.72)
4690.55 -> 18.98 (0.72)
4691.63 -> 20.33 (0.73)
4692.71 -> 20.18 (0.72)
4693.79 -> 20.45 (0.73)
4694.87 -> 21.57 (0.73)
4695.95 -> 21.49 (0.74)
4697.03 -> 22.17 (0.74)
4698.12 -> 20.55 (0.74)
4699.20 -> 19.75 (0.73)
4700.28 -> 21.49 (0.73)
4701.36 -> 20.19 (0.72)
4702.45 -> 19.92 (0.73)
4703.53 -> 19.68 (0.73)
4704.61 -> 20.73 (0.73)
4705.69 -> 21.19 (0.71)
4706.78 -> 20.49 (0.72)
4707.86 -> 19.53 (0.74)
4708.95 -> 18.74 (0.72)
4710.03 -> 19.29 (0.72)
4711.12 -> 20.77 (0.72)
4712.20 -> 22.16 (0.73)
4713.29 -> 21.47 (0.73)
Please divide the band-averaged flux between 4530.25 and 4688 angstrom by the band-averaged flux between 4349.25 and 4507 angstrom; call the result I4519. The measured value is 1.50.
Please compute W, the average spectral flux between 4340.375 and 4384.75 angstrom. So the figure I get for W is 10.9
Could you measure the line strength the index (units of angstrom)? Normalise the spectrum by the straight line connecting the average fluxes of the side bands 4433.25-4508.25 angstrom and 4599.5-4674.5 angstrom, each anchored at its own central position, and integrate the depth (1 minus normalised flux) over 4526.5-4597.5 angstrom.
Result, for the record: -0.9 angstrom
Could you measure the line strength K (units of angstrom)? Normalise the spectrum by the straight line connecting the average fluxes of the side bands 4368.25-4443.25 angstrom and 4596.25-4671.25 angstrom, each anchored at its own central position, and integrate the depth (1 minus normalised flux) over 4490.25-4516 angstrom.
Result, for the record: -2.2 angstrom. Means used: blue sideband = 11.5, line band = 16.5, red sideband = 20.3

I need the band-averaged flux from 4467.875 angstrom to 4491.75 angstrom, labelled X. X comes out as 15.7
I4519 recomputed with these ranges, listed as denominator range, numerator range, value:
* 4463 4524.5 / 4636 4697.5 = 1.24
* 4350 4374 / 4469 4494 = 1.40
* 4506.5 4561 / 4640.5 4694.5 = 1.21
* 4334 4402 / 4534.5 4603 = 1.66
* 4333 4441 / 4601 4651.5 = 1.77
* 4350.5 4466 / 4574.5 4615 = 1.68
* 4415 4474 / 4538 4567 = 1.37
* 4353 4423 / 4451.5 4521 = 1.35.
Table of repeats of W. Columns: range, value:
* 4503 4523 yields 17.2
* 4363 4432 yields 11.4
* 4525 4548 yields 15.1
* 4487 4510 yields 16.3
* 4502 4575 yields 17.3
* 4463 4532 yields 16.1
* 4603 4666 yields 20.5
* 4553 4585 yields 19.5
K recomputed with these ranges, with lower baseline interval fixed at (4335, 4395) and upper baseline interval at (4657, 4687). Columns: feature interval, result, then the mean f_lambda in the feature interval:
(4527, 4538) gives 1.54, 13.8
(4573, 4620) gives -4.93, 19.9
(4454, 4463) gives 2.21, 10.4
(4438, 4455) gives -1.14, 14.4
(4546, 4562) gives -1.10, 17.9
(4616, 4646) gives -2.13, 20.4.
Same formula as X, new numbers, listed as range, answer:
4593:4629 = 20.5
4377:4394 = 10.3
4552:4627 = 19.8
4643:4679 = 20.1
